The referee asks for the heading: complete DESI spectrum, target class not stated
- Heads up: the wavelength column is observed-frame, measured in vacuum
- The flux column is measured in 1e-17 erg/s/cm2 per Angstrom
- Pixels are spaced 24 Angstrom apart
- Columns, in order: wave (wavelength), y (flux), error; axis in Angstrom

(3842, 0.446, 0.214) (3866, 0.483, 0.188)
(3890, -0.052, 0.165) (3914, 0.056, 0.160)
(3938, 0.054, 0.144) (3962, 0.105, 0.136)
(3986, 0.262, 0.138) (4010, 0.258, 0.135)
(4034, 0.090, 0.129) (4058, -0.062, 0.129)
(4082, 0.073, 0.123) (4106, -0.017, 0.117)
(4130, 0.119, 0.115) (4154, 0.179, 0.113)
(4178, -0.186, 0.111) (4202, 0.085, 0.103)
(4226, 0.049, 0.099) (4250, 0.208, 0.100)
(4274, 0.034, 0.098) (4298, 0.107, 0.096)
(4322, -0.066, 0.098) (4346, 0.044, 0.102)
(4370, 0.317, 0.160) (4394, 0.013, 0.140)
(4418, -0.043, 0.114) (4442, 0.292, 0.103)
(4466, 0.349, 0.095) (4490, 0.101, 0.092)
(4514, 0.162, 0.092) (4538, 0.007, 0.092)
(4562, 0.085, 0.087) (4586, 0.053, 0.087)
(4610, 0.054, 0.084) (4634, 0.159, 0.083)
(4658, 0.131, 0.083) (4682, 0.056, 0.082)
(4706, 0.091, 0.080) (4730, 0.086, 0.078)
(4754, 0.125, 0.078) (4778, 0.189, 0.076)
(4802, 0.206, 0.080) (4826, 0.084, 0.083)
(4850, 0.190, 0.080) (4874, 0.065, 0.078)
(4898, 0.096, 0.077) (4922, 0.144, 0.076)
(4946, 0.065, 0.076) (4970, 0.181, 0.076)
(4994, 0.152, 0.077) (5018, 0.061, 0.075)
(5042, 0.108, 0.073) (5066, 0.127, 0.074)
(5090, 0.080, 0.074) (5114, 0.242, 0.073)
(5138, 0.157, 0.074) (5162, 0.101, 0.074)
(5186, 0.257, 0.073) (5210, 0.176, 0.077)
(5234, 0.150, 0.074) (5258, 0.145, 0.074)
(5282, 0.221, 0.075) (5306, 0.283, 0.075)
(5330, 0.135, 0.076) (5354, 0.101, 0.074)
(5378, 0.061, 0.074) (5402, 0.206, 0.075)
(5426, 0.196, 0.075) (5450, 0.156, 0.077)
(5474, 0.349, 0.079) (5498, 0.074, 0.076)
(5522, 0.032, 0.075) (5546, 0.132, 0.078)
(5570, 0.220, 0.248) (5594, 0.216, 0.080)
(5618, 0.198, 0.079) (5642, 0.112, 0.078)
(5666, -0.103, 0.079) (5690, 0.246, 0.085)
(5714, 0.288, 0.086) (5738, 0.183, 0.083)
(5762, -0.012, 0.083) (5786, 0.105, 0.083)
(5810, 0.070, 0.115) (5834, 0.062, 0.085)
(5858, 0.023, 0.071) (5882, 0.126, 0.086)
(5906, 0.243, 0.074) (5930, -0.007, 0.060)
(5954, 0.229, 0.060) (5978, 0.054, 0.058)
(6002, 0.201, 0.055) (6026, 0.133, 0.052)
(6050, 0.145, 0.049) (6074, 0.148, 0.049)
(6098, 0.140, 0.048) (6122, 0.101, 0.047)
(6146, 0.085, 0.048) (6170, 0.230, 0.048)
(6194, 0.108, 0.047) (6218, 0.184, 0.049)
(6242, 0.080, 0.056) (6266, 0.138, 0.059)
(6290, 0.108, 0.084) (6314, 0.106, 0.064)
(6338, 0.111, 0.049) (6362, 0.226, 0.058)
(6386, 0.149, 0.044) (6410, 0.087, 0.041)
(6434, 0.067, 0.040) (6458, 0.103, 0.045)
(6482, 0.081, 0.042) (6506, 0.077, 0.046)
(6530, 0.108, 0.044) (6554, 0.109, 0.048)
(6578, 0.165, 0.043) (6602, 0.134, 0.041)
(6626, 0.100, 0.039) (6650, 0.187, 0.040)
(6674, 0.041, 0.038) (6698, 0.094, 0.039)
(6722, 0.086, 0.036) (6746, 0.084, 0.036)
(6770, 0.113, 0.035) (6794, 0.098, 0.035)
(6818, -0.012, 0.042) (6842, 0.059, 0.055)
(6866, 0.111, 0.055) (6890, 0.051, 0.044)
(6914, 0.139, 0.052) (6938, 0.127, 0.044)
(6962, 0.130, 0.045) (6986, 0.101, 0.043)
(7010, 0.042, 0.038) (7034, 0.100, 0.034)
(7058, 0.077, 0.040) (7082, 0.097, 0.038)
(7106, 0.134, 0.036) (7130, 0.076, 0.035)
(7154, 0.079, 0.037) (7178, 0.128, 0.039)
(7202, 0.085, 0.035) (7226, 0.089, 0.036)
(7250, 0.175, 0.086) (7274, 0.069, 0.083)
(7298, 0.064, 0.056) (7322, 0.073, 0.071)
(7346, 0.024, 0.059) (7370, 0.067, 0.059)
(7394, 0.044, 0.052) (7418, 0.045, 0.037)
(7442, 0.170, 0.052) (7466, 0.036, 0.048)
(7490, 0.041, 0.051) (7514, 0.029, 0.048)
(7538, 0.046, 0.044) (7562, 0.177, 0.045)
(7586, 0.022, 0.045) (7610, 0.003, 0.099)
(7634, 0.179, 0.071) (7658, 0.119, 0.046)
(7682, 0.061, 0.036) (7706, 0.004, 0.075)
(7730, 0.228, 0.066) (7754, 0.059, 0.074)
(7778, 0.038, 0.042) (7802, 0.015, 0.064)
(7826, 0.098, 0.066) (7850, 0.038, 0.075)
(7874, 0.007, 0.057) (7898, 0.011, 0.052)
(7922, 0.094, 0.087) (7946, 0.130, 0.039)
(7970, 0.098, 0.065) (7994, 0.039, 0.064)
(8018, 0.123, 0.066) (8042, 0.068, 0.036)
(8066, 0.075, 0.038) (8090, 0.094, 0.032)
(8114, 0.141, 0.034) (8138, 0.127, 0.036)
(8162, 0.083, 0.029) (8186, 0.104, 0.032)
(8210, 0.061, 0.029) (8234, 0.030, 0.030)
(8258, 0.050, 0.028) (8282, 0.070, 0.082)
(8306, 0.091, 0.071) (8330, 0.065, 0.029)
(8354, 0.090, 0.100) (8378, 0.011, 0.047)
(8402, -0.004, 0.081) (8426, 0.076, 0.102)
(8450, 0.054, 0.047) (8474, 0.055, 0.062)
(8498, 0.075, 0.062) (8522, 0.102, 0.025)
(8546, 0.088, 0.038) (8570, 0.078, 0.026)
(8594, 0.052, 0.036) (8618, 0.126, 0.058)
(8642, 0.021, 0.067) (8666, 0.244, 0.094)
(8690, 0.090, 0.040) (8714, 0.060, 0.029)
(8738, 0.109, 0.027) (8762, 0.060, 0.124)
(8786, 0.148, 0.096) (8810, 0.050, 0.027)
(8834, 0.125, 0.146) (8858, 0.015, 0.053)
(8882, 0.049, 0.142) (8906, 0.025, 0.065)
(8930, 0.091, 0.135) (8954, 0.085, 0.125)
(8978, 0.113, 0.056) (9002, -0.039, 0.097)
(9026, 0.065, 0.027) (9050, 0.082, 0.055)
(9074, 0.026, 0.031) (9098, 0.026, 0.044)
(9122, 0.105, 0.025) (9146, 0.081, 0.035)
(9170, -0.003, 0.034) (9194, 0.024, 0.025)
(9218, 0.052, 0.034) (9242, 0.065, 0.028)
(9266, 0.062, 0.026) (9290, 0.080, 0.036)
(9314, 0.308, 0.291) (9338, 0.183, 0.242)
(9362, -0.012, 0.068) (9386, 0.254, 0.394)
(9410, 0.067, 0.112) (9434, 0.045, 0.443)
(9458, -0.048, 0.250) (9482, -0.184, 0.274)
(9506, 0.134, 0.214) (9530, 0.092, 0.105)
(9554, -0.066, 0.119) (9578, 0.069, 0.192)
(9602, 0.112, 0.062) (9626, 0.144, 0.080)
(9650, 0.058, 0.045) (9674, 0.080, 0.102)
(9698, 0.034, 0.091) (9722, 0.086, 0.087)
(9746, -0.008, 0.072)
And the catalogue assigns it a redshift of 0.153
